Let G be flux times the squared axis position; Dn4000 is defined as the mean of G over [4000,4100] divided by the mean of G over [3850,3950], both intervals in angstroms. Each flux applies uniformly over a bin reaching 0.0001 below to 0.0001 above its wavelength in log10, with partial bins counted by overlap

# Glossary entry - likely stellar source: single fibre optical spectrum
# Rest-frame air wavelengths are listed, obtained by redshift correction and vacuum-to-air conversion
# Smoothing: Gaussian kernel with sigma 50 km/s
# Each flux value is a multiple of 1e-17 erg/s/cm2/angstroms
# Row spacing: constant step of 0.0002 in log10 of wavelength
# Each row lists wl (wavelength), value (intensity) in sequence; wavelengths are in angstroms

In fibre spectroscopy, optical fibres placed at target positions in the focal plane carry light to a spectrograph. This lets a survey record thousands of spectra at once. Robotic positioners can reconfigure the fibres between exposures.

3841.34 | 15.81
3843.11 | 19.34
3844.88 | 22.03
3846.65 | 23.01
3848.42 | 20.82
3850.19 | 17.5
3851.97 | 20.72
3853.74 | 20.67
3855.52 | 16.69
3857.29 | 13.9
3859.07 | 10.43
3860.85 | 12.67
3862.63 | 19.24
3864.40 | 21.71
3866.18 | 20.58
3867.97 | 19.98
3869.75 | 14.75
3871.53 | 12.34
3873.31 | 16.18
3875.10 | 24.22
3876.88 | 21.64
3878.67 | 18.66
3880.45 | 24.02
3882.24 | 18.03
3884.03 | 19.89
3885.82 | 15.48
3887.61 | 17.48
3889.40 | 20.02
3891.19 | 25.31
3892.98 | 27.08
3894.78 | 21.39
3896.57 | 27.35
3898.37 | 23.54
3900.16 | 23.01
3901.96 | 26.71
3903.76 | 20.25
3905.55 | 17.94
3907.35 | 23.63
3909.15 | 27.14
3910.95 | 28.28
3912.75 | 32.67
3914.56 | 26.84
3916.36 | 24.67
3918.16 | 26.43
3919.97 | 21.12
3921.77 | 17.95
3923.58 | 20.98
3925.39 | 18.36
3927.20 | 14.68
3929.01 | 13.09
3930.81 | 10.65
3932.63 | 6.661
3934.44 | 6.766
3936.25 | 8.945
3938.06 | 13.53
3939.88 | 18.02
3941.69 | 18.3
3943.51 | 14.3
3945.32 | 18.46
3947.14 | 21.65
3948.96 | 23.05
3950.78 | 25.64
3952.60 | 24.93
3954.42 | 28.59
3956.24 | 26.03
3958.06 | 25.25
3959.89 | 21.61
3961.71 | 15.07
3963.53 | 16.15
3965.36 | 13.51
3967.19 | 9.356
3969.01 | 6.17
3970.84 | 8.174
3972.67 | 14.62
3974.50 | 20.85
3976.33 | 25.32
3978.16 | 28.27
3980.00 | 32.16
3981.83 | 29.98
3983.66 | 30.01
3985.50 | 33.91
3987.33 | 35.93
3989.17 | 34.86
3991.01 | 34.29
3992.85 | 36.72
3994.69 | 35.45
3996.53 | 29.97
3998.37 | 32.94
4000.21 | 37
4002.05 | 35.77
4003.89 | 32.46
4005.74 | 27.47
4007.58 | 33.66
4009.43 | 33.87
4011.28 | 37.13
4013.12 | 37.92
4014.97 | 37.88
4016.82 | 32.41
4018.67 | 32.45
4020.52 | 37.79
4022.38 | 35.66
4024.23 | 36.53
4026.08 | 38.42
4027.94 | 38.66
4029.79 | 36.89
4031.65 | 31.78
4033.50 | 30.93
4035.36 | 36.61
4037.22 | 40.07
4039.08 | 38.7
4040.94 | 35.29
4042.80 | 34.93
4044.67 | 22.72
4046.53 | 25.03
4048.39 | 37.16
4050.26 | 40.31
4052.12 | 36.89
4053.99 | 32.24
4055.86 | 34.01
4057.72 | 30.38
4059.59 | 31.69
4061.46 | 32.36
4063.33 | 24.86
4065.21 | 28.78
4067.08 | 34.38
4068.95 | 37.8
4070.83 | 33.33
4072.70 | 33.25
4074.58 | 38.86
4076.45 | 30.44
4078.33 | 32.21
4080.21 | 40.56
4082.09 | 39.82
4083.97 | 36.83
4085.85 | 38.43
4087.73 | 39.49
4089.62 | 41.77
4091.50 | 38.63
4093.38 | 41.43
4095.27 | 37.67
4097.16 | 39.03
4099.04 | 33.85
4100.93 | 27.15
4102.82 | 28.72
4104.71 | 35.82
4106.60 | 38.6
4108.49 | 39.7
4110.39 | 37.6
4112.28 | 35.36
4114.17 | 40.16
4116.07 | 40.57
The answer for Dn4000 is 2.0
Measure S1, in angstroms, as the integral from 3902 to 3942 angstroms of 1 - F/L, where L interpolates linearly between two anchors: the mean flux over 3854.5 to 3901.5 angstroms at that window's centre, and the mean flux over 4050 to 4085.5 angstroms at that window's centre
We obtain 6.2 angstroms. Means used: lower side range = 19.5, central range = 19.1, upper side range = 34.1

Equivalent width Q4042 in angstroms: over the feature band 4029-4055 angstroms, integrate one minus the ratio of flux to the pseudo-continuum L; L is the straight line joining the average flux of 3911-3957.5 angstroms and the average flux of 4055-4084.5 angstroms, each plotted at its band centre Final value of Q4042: -2.9 angstroms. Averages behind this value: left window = 19.5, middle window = 34.2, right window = 33.7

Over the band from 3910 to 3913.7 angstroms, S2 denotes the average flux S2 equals 30.3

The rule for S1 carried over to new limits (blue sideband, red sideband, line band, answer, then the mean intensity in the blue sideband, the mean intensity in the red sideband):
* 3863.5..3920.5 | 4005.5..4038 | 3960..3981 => 8.93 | 22.2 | 35.5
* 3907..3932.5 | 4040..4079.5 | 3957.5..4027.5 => -3.49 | 21.4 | 32.8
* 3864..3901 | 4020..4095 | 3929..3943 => 7.32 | 20.6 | 35.2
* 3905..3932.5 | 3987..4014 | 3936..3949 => 4.19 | 21.2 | 34.3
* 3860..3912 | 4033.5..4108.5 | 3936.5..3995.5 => 9.27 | 21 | 34.9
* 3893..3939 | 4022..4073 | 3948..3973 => 6.16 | 20.2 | 33.9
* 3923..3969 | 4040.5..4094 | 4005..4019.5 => -4.10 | 17.1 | 34.6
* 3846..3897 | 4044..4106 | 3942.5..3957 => 1.39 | 19.3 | 34.5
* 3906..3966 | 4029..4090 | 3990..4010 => -4.57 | 19.8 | 34.4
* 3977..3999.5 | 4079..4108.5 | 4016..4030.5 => -0.77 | 32.8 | 37.2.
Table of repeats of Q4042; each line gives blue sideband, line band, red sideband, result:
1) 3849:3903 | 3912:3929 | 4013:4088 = 1.01 angstroms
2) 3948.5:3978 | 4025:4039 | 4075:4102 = -3.59 angstroms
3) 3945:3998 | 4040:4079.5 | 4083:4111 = 0.58 angstroms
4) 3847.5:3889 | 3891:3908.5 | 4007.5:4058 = -1.85 angstroms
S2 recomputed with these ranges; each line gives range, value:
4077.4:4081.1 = 36.3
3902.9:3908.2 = 20.6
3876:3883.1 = 20.6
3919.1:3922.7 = 19.5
